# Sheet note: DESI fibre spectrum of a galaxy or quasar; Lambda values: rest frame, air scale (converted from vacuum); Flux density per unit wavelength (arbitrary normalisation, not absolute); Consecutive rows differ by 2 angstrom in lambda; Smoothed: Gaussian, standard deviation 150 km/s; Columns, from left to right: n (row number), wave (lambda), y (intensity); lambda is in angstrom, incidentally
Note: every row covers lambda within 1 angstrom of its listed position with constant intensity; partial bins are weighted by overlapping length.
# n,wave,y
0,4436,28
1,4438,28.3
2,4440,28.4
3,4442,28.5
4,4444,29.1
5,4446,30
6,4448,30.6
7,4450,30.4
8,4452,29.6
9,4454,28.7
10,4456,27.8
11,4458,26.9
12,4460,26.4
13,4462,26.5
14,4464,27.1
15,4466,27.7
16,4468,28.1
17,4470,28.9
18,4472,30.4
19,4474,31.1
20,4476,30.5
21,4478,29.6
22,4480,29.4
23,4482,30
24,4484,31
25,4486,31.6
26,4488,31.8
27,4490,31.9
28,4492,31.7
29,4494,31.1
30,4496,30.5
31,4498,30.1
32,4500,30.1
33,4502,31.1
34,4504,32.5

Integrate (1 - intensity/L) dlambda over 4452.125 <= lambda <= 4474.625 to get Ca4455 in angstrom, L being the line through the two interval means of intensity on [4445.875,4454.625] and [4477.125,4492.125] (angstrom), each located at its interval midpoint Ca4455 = 1.57 angstrom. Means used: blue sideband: 29.9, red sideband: 30.8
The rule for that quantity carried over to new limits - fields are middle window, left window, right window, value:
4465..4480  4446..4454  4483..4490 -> 0.7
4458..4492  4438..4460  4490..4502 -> 0.5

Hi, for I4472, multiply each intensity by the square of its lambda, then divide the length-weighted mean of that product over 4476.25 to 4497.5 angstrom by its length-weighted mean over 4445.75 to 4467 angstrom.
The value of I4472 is 1.11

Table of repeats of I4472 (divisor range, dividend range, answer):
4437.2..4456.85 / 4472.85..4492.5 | 1.07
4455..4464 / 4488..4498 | 1.18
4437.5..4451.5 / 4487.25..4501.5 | 1.08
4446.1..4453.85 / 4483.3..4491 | 1.07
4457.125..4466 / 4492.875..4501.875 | 1.16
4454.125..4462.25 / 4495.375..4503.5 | 1.15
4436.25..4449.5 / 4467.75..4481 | 1.04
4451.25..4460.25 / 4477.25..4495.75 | 1.12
